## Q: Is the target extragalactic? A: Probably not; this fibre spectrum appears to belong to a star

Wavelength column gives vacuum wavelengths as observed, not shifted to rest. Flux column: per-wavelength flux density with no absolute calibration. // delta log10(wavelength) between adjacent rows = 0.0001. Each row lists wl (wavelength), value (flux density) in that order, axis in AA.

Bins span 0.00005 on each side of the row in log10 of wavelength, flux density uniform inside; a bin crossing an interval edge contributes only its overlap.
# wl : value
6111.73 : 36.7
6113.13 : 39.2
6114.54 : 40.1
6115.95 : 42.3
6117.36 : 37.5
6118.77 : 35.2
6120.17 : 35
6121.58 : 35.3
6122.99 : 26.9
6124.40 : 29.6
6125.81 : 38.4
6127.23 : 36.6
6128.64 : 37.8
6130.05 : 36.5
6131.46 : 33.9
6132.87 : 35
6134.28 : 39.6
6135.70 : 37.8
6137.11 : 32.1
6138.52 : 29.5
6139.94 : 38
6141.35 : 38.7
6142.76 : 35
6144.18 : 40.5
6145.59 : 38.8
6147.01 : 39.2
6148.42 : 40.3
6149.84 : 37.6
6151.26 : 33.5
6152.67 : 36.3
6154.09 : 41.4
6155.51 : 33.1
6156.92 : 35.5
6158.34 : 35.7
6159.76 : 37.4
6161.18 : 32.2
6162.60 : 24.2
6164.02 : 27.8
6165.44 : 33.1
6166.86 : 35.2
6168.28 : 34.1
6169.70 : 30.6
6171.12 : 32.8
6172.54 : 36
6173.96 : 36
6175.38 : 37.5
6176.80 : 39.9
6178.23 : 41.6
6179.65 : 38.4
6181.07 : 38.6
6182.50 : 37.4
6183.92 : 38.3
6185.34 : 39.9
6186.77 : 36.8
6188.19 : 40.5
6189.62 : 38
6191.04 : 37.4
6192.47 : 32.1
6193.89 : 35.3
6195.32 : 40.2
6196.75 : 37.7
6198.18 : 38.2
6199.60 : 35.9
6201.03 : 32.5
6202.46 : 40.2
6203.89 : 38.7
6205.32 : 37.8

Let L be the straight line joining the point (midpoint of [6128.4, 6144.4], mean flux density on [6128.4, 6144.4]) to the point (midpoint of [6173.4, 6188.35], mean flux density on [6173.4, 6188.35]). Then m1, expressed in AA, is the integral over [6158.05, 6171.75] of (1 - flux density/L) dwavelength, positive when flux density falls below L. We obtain 2.0 AA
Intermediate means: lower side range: 36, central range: 32.2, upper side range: 38.6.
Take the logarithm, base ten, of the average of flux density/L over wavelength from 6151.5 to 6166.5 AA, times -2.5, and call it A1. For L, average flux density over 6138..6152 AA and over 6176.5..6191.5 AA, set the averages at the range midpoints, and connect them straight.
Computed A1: 0.12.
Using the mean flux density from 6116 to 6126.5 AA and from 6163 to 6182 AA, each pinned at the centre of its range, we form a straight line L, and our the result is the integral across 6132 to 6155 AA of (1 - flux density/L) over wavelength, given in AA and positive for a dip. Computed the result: -1.4 AA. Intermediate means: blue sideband 34.5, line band 37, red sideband 35.3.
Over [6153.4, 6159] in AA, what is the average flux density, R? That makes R 36.4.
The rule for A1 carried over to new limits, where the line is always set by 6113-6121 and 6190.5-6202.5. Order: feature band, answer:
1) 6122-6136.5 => 0.08 mag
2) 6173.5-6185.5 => -0.05 mag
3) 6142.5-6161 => 0.01 mag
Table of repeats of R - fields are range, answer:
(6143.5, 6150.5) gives 39.3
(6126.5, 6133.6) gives 36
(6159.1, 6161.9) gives 34.7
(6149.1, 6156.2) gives 36.4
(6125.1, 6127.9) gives 37.4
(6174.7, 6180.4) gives 39.4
